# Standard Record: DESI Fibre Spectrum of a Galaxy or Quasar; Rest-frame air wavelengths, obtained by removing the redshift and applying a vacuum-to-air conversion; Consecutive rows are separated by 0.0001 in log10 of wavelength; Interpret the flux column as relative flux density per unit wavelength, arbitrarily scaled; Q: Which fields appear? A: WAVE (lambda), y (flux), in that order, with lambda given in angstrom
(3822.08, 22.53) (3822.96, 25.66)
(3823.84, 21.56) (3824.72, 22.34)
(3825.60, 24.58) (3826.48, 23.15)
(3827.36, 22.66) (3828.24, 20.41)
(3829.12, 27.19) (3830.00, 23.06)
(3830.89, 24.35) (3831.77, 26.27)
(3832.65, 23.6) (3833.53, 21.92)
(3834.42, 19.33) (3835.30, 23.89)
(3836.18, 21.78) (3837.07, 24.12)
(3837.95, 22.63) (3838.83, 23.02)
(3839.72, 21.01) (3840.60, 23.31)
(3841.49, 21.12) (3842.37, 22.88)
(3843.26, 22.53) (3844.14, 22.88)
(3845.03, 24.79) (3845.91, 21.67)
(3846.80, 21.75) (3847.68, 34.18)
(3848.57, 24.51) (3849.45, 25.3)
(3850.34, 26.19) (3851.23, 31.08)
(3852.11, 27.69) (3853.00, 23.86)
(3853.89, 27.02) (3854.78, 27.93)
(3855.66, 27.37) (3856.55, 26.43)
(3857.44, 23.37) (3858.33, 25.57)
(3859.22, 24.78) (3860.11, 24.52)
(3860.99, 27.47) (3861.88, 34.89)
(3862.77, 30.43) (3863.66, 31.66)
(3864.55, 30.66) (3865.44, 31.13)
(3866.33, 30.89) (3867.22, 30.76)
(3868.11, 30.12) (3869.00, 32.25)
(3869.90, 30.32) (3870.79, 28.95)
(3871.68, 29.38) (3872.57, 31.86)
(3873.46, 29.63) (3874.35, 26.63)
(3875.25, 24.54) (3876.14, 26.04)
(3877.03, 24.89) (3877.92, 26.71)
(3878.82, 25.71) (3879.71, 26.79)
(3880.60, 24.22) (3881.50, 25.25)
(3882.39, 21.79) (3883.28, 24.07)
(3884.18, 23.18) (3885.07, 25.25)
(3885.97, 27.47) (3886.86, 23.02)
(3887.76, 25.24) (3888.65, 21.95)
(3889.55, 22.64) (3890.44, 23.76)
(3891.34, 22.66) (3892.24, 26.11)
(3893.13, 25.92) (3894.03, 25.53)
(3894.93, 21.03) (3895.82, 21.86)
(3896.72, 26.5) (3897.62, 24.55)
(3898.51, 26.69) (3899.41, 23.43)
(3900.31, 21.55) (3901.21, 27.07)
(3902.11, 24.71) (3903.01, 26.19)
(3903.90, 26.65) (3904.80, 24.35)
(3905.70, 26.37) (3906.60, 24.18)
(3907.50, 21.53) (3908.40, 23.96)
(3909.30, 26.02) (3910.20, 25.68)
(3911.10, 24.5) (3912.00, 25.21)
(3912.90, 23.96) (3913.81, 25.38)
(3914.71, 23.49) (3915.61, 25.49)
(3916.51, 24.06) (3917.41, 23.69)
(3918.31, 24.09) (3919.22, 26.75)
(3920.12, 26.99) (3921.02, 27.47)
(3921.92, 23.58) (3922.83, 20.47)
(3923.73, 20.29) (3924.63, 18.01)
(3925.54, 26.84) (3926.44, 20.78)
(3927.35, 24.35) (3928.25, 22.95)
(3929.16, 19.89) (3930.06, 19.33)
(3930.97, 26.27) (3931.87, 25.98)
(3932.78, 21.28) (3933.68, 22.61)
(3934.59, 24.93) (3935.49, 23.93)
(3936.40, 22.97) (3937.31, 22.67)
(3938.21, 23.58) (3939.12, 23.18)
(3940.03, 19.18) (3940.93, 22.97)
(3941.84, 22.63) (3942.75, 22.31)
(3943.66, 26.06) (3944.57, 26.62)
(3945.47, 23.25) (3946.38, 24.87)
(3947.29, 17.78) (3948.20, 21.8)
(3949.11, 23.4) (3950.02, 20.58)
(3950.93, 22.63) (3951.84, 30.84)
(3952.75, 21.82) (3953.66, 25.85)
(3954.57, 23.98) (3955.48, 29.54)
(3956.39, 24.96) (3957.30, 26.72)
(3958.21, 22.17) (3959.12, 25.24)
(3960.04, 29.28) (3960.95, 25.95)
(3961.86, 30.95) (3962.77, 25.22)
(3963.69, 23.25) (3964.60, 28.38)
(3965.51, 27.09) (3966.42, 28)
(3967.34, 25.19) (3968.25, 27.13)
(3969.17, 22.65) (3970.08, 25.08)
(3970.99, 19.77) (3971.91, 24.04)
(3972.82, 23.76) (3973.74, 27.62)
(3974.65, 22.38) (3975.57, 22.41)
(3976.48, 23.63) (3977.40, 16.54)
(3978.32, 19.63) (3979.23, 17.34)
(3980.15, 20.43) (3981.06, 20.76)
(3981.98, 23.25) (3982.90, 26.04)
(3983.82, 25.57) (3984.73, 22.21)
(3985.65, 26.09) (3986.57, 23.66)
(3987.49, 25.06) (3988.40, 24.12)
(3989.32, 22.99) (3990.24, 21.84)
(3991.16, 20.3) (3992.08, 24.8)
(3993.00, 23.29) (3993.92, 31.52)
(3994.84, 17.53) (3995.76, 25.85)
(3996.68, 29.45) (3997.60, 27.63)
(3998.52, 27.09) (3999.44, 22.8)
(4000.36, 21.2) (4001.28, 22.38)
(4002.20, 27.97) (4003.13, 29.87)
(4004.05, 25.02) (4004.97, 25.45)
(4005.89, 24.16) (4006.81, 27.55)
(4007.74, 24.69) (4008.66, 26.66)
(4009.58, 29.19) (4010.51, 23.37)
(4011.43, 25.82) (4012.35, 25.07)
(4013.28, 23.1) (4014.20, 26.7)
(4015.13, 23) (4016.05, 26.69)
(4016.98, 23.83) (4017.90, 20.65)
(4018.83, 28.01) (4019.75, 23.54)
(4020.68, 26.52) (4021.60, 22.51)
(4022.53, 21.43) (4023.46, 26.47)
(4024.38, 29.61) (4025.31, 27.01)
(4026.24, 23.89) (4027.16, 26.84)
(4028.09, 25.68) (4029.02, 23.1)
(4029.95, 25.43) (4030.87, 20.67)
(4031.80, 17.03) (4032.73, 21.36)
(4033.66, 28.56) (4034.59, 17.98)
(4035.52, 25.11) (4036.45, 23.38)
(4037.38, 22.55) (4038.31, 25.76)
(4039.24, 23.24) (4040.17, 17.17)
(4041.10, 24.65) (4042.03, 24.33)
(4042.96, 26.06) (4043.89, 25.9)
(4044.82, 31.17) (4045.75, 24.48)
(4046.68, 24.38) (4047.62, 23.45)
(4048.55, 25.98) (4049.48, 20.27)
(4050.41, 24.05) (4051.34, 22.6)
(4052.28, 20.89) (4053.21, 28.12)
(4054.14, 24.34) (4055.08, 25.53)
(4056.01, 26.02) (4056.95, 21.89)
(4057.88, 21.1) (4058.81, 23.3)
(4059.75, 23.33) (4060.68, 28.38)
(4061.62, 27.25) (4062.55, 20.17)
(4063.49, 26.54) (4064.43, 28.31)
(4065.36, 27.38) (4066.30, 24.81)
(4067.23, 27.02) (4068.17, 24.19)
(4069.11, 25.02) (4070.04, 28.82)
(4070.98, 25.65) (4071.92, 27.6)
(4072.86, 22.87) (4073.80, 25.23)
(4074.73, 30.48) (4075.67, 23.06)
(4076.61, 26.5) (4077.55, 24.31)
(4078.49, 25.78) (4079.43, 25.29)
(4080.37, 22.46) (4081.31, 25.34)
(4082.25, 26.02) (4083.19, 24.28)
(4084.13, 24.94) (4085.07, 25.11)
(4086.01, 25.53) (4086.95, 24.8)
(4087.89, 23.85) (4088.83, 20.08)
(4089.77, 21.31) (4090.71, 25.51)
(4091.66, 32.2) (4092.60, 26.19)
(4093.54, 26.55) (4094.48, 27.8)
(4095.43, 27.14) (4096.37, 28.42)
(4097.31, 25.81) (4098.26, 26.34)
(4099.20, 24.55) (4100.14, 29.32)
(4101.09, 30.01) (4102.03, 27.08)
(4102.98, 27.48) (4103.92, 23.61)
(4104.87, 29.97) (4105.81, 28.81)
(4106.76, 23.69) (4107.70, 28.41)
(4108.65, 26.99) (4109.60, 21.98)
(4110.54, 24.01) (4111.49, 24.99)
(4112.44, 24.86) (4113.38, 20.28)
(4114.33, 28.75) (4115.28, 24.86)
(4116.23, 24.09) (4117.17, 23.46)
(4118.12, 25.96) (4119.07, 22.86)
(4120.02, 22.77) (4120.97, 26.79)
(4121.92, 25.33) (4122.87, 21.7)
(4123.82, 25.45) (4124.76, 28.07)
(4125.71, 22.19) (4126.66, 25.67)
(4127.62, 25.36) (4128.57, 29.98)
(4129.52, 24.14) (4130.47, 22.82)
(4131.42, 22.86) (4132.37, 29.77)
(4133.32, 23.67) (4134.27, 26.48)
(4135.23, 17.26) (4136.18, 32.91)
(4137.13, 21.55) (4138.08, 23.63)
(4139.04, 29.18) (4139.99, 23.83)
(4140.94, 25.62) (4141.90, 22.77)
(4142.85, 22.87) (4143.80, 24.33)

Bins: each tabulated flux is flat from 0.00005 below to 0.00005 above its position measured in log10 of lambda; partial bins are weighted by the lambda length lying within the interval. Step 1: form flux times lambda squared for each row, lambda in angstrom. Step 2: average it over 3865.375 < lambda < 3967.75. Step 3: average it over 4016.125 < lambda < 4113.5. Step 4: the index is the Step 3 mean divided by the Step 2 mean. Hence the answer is 1.1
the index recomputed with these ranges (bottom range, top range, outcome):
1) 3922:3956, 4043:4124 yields 1.18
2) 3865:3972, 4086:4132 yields 1.13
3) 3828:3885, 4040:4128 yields 1.09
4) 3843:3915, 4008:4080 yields 1.03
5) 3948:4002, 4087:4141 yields 1.13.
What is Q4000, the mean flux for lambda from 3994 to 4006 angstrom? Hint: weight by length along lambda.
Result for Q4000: 25.3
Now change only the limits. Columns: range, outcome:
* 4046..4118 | 25.4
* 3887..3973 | 24.2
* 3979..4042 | 24.3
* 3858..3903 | 26.4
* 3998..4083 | 24.8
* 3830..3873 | 26.3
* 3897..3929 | 24.3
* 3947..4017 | 24.5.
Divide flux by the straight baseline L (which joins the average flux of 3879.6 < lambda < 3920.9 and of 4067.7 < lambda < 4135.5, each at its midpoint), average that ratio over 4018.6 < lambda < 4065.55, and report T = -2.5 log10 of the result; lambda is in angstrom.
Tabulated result 0.038 mag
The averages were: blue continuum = 24.6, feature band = 24.3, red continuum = 25.4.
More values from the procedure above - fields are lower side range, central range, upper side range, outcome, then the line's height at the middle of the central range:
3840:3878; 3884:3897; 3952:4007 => 0.10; 26.5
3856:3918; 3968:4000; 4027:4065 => 0.06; 24.8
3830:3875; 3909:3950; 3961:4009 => 0.08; 25.2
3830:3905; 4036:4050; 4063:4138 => 0.06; 25.6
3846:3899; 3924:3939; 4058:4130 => 0.15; 26.3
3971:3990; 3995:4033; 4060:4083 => -0.05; 23.9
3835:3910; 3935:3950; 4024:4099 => 0.11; 25.4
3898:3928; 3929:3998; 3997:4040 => 0.02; 24.5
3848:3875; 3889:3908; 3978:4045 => 0.12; 27.4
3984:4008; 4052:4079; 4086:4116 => 0.01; 25.6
